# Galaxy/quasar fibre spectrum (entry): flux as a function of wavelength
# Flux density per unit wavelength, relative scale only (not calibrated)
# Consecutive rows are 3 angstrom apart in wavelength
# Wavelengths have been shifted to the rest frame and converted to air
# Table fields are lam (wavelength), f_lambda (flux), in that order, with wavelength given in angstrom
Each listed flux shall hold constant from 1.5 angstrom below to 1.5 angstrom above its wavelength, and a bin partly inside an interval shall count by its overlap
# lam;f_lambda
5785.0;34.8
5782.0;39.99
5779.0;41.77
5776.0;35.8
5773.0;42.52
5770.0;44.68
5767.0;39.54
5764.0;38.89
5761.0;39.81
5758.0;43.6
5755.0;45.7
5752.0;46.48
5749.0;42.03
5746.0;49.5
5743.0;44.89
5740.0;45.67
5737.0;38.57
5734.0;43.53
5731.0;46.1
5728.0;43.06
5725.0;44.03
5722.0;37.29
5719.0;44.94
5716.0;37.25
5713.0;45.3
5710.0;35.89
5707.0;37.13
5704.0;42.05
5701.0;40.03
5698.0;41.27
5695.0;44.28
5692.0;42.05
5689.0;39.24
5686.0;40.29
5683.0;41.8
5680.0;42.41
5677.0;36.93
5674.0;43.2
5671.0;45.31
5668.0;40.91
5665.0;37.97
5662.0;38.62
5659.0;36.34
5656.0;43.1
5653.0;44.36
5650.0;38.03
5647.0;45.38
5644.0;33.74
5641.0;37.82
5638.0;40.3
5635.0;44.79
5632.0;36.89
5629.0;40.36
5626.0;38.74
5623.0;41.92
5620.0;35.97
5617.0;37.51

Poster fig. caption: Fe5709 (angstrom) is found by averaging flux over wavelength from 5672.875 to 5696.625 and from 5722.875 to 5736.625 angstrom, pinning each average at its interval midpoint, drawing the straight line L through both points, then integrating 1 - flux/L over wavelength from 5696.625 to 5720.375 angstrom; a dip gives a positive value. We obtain 1.1 angstrom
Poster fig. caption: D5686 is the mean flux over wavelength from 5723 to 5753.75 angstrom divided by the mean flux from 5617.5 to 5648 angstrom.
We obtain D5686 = 1.12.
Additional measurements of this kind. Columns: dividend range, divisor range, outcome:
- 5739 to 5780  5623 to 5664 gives 1.07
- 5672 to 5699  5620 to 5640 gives 1.03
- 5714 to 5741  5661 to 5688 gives 1.03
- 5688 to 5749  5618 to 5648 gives 1.07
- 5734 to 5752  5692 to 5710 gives 1.09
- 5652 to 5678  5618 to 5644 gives 1.04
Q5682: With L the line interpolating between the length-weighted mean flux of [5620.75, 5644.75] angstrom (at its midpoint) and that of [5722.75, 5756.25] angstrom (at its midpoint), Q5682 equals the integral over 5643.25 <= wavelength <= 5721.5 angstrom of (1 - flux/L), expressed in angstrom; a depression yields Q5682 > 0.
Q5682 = 1.8 angstrom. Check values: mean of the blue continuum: 39.4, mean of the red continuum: 44.3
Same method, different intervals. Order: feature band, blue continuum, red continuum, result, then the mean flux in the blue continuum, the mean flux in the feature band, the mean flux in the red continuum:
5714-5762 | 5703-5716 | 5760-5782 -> -4.0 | 39.7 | 43.3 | 40.4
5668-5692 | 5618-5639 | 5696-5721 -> -0.7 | 39.8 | 41.3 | 40.5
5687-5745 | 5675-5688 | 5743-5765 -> 0.4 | 40.4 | 41.8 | 43.9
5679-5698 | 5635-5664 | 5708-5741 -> -0.3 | 40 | 41.6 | 41.8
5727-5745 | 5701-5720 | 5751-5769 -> -1.1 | 40.3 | 43.8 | 42.3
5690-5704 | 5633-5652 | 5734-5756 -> 0.2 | 40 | 41.8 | 44.6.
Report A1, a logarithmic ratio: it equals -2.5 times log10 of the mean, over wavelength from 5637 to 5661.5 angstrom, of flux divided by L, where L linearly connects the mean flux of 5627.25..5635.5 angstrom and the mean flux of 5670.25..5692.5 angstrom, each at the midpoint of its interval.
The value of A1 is 0.02 mag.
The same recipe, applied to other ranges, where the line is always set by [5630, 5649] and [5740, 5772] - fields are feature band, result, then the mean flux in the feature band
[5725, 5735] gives -0.04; 44.2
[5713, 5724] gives 0.04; 40.8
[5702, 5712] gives 0.09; 38.8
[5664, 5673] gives -0.02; 41.7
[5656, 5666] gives 0.06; 38.4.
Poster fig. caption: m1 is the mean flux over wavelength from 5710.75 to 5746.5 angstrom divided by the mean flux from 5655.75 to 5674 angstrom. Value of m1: 1.06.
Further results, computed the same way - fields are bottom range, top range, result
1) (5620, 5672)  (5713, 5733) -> 1.06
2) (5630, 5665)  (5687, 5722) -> 1.02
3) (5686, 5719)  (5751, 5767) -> 1.04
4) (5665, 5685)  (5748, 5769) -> 1.02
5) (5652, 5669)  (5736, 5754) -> 1.12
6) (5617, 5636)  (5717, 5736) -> 1.09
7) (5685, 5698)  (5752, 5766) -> 1.02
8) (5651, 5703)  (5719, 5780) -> 1.04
